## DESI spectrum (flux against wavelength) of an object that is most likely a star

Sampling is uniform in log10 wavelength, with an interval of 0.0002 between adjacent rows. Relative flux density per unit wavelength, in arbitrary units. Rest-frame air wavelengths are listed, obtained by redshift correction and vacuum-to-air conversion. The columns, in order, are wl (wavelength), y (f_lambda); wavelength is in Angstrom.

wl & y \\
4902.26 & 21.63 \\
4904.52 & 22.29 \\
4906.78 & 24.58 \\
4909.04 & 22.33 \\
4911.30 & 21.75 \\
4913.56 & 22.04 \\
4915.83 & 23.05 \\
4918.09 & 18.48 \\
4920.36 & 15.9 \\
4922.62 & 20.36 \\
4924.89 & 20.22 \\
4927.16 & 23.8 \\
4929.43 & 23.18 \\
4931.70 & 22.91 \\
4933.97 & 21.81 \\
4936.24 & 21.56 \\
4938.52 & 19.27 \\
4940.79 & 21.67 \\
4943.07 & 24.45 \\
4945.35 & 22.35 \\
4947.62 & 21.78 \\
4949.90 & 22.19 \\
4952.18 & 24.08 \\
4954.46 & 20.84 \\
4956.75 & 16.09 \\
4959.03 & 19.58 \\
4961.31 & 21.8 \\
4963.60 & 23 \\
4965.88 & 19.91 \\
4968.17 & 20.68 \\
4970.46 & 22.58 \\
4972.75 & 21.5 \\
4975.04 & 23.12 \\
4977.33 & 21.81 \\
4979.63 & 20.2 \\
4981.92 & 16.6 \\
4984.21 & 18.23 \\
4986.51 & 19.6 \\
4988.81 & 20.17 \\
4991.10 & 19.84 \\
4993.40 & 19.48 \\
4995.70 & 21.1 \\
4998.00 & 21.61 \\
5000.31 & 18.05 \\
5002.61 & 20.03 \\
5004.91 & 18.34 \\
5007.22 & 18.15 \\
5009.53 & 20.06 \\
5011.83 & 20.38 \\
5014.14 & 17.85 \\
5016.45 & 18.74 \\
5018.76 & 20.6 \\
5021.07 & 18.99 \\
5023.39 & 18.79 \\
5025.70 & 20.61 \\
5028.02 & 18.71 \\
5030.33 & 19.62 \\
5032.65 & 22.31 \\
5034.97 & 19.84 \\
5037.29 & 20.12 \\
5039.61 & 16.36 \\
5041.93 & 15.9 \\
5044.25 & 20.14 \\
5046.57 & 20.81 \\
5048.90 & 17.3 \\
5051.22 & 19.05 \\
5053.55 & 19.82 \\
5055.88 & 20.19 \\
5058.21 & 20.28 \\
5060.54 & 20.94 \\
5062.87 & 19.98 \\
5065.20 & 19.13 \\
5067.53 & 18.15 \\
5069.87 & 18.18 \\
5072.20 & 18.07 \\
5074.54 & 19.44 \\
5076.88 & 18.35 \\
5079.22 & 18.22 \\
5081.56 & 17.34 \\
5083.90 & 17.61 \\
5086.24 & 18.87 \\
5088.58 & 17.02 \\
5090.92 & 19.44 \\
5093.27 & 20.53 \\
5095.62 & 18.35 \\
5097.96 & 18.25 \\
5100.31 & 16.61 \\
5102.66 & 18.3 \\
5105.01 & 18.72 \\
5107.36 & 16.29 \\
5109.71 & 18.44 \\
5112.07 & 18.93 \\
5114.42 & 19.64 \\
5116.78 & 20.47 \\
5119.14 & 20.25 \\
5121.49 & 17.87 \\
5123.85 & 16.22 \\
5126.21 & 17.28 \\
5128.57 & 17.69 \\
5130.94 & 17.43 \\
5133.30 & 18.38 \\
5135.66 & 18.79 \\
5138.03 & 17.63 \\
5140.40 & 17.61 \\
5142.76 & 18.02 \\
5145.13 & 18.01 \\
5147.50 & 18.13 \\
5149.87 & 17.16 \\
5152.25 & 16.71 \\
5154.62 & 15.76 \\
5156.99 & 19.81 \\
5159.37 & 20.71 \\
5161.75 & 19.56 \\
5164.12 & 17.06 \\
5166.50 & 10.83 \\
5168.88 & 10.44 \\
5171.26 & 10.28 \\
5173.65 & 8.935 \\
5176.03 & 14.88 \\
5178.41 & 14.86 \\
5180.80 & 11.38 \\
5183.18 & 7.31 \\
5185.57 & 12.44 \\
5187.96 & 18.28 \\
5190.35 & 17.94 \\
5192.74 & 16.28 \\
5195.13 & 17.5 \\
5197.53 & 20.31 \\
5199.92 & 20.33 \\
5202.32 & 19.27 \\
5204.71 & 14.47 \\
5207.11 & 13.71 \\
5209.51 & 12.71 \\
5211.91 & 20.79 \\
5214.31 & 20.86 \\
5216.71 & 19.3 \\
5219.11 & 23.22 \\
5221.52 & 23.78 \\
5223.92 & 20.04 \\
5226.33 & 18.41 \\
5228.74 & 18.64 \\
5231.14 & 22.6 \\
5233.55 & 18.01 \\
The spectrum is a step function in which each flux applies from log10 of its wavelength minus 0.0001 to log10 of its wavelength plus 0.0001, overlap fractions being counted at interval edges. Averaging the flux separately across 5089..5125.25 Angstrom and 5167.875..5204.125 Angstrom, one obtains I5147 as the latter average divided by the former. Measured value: 0.8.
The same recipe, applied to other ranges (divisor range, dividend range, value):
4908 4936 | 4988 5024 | 0.92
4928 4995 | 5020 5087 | 0.91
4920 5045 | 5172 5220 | 0.79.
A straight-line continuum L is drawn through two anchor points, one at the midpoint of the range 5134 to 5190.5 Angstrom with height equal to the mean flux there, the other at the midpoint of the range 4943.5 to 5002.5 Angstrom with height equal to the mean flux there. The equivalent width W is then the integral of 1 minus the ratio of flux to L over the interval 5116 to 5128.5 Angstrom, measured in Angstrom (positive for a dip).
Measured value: -1.3 Angstrom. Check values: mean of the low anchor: 20.7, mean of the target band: 18.3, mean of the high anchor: 15.5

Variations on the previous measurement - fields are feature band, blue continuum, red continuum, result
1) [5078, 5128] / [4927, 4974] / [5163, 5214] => -3.0 Angstrom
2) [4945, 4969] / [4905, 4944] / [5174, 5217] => -0.2 Angstrom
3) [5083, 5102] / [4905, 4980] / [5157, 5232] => 0.3 Angstrom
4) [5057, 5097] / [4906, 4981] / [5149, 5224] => -0.3 Angstrom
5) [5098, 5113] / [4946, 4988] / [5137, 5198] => -0.6 Angstrom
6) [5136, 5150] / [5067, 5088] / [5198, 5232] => 0.6 Angstrom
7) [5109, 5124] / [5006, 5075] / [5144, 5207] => -1.5 Angstrom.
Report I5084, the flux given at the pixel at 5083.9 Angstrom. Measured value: 17.61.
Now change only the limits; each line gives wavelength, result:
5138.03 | 17.63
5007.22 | 18.15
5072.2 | 18.07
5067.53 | 18.15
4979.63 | 20.2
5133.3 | 18.38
